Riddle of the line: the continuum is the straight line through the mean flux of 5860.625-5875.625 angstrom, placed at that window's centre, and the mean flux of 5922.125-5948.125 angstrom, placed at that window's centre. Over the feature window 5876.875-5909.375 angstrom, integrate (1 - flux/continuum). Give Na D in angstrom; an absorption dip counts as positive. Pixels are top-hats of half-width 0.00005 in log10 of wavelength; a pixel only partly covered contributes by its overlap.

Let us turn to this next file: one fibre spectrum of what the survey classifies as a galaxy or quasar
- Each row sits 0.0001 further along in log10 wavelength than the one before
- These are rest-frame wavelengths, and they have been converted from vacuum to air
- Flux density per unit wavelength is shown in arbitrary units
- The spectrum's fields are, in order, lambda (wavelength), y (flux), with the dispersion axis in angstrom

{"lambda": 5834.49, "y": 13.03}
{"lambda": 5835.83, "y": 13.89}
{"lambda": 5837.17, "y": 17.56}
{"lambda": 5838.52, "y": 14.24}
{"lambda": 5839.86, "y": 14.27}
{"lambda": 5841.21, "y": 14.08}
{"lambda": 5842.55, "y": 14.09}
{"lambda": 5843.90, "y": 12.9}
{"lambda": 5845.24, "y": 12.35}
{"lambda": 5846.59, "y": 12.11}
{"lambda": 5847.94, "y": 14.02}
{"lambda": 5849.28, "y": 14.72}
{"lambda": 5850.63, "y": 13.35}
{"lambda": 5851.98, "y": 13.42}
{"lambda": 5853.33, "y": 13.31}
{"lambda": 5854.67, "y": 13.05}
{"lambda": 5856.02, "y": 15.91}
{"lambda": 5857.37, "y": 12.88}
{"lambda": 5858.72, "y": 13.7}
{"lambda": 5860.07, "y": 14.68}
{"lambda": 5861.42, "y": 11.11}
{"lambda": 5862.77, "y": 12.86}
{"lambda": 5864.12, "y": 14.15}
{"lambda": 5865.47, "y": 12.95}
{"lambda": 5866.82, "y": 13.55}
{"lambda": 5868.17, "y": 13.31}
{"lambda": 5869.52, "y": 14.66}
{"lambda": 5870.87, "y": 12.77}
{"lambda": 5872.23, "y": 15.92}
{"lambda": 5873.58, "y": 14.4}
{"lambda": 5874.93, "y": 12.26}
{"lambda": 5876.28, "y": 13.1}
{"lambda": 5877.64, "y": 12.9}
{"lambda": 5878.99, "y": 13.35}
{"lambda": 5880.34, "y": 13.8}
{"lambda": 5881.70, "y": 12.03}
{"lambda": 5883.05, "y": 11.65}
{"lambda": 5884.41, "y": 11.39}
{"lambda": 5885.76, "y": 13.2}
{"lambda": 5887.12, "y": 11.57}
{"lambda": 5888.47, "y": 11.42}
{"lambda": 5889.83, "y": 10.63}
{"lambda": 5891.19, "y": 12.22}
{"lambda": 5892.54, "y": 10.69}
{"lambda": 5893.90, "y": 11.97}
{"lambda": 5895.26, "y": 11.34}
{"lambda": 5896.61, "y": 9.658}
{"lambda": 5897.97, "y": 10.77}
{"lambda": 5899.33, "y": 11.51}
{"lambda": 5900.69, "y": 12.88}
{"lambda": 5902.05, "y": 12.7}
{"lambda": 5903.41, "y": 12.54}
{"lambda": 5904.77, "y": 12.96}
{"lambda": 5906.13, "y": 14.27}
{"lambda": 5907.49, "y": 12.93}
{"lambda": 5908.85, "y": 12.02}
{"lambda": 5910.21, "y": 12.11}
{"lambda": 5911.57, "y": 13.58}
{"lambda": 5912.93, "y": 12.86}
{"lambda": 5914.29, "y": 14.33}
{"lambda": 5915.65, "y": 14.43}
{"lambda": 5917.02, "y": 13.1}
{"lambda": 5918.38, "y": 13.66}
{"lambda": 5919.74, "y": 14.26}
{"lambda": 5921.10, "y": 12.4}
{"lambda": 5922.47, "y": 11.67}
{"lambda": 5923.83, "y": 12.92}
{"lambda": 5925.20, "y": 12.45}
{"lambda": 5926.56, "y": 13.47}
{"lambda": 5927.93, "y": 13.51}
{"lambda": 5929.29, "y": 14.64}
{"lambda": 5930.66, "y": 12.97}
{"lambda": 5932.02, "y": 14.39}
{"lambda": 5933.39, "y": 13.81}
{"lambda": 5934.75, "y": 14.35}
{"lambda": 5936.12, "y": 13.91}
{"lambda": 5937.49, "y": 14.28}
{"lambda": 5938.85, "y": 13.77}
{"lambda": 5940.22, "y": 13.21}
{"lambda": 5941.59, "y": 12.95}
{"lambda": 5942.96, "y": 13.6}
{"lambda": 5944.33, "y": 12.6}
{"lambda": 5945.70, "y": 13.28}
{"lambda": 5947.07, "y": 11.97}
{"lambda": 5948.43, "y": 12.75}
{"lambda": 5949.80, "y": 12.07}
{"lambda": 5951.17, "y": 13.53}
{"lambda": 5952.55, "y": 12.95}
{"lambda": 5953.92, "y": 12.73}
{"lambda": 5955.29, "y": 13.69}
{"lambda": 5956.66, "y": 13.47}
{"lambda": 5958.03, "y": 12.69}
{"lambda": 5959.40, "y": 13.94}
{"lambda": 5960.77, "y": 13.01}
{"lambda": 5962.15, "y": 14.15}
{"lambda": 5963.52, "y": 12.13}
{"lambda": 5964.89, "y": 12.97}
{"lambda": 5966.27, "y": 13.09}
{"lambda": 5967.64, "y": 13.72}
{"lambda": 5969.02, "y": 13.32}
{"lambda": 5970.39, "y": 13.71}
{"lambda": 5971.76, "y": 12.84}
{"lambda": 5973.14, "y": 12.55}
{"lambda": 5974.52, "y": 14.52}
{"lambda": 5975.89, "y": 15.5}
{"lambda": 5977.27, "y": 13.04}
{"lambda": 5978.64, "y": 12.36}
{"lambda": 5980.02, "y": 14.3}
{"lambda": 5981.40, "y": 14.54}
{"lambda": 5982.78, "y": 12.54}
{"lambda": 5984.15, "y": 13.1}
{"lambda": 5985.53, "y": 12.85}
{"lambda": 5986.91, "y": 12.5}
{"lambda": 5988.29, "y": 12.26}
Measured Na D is 3.2 angstrom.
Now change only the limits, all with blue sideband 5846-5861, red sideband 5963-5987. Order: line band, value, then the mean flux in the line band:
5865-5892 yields 1.6 angstrom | 12.8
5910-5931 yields 0.3 angstrom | 13.3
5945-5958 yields 0.5 angstrom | 12.9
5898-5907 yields 0.6 angstrom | 12.7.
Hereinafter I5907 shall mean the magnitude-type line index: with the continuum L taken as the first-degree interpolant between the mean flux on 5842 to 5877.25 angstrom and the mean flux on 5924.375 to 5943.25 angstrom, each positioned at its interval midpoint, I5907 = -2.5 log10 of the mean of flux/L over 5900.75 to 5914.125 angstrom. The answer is 0.05 mag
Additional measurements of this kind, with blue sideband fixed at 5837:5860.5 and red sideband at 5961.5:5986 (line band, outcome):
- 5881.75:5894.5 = 0.18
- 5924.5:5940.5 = -0.02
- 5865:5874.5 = -0.01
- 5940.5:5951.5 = 0.05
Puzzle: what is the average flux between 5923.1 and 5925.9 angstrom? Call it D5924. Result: 12.7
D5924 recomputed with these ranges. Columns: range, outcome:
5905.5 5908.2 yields 13.6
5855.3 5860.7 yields 14.3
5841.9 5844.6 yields 13.5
